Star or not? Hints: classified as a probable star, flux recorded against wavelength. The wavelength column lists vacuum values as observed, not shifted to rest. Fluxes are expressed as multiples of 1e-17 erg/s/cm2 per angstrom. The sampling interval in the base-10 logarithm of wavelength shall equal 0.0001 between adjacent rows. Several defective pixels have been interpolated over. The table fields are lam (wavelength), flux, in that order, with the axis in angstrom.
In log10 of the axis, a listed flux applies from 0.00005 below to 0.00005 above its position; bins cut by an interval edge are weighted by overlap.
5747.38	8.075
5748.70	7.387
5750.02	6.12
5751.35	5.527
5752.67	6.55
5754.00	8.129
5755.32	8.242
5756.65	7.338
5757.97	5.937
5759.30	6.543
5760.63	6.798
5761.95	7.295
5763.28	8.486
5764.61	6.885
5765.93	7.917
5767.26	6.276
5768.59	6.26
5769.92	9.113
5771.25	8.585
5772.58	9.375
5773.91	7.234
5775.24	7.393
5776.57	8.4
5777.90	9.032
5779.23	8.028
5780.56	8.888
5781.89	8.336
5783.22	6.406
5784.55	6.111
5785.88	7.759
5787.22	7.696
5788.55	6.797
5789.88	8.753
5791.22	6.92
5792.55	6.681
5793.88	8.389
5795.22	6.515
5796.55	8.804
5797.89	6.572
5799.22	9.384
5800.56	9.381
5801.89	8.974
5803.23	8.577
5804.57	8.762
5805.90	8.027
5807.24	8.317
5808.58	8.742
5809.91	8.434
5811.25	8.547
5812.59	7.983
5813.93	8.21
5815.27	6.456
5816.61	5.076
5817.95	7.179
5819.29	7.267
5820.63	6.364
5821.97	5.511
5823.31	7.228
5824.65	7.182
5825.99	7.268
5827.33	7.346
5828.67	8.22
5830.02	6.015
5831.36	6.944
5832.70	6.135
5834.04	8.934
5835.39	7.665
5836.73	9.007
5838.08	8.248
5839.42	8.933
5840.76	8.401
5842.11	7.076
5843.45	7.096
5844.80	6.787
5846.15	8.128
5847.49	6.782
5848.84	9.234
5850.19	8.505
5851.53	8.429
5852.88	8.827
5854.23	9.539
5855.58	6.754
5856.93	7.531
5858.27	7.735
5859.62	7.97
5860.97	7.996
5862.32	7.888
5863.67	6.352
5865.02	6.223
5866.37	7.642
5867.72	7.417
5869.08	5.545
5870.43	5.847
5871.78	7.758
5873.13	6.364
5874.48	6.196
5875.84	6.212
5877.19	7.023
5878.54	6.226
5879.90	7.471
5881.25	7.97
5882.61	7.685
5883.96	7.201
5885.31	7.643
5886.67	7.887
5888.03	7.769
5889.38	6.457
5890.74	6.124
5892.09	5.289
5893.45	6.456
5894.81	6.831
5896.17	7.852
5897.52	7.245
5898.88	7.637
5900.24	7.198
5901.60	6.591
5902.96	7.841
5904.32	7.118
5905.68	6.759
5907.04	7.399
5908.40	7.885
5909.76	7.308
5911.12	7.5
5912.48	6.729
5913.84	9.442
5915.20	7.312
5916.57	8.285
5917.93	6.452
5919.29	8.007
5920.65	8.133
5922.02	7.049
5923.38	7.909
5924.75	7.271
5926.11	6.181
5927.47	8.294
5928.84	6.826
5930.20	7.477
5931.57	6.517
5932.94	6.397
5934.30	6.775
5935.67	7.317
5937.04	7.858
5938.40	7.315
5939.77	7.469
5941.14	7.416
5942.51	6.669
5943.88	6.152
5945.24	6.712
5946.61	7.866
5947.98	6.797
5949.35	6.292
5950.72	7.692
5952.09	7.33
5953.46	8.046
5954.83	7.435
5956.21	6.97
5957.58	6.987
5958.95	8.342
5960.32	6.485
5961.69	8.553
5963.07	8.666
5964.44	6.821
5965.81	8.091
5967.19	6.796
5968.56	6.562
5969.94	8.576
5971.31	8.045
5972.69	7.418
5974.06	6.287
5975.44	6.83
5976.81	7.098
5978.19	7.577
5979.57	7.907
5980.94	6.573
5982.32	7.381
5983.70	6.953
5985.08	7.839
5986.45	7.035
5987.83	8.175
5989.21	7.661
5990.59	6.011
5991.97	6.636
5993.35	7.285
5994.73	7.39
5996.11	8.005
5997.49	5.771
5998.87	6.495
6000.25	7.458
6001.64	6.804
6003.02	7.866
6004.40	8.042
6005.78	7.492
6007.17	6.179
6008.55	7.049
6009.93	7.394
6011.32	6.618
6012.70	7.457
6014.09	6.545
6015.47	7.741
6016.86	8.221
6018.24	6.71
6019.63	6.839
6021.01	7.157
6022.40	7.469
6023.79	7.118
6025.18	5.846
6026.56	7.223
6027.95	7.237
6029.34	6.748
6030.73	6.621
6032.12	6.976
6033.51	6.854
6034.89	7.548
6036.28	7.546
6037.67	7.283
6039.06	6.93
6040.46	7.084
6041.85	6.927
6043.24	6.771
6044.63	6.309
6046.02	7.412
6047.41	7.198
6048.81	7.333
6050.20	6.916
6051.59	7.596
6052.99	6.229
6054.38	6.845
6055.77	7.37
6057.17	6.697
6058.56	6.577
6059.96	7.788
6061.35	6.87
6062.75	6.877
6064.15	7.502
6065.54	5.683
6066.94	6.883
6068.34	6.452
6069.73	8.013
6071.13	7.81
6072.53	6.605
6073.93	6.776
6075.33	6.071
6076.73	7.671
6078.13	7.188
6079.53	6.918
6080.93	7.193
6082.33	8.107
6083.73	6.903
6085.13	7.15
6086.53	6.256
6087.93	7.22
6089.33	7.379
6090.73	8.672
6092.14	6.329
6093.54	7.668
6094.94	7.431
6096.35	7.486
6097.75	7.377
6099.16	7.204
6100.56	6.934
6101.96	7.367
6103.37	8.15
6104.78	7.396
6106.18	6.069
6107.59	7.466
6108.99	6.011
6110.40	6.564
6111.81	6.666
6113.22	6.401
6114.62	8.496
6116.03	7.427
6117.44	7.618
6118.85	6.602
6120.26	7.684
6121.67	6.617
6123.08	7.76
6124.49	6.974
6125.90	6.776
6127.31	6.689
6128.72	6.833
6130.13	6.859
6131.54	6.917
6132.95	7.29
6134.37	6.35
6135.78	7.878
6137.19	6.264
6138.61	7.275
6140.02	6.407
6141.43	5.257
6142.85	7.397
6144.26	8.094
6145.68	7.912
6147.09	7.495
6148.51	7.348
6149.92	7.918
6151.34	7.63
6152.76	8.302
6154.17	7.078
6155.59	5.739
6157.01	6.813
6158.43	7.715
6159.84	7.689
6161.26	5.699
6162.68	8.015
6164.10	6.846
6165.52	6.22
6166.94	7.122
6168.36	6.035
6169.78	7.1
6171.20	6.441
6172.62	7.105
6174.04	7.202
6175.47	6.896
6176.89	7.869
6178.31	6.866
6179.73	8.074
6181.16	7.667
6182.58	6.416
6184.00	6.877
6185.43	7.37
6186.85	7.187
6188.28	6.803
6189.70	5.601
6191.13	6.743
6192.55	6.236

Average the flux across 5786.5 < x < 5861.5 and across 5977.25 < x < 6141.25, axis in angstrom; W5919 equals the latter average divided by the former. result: 0.9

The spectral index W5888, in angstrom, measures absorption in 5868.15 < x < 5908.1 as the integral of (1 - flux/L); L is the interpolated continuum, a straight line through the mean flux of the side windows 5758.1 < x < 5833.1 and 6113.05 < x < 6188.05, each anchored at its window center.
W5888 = 2.7 angstrom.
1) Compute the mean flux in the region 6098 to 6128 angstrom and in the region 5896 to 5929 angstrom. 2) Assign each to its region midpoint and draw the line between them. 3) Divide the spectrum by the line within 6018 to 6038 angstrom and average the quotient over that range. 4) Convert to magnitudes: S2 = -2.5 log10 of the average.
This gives 0.04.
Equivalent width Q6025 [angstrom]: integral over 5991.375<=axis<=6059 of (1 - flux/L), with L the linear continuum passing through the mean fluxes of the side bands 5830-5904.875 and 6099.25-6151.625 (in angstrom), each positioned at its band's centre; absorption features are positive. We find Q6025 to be 1.3 angstrom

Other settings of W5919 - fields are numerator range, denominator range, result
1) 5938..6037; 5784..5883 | 0.96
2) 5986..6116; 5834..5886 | 0.94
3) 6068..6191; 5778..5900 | 0.95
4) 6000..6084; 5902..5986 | 0.96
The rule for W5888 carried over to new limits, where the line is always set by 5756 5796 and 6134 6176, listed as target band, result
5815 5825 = 1.3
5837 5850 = -0.8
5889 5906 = 1.1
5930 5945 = 0.7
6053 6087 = 0.8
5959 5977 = -0.4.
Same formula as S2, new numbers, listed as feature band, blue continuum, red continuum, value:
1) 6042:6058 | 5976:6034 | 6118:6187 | 0.022 mag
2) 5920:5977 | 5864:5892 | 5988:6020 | -0.038 mag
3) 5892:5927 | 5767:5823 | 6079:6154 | 0.031 mag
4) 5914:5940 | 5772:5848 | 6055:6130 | 0.015 mag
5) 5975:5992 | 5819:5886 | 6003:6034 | -0.012 mag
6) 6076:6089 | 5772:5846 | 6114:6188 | 0.007 mag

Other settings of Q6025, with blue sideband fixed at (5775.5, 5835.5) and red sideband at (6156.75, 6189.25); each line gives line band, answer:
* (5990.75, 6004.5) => 0.4 angstrom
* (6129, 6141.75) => 0.6 angstrom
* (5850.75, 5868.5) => -0.4 angstrom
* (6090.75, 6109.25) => -0.2 angstrom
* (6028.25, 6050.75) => 0.7 angstrom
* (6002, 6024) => 0.2 angstrom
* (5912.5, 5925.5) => -0.4 angstrom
